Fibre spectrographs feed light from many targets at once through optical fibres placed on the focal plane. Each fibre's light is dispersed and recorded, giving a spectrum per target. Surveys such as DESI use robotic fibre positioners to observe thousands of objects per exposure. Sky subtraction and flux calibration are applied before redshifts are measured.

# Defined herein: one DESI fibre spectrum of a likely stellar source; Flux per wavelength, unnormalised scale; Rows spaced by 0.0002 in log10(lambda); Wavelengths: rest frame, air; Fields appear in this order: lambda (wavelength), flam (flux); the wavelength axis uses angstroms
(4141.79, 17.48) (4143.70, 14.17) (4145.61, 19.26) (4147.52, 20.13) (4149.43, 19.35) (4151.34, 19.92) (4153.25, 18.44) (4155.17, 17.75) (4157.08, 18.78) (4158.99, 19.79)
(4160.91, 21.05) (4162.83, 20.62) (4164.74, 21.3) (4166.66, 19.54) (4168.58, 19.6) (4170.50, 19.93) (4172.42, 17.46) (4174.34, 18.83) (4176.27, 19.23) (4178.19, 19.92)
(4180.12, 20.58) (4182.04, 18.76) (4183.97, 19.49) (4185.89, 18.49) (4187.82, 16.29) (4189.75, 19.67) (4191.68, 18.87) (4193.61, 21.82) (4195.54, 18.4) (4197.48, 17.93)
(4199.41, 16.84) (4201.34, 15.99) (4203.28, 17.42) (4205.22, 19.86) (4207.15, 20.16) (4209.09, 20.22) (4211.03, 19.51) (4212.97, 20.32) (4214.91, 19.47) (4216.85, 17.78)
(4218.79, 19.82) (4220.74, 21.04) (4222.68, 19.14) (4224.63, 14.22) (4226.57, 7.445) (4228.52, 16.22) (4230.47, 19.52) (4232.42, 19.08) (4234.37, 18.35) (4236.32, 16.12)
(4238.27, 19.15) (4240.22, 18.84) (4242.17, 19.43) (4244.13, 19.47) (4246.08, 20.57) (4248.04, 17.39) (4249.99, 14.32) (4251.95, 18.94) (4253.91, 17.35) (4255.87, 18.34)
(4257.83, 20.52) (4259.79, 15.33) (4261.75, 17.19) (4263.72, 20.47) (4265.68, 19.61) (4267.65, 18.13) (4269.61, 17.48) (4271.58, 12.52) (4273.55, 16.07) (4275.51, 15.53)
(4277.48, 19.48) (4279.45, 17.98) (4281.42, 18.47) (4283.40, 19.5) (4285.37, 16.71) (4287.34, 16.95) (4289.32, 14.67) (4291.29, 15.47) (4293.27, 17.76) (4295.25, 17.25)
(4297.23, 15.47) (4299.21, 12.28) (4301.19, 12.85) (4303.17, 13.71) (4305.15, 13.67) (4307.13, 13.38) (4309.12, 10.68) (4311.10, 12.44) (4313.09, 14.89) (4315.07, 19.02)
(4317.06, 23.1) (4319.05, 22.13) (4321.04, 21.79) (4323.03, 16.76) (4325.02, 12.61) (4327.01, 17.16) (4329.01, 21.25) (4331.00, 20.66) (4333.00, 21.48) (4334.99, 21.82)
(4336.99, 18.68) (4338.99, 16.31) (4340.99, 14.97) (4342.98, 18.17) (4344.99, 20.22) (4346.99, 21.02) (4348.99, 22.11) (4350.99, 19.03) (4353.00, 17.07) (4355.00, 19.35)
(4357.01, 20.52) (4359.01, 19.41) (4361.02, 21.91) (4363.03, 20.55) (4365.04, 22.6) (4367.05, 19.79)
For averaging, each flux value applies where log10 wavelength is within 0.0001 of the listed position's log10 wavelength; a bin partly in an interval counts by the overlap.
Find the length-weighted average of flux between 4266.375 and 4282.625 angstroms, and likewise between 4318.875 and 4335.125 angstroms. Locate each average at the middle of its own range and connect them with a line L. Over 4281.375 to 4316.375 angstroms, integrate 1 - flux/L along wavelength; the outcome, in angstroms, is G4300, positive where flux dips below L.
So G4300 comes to 5.36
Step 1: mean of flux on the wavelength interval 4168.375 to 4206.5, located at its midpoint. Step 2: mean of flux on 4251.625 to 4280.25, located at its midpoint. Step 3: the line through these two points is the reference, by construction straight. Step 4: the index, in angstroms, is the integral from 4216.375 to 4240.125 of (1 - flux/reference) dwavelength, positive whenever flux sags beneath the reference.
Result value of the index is 1.1 angstroms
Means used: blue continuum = 18.8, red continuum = 17.6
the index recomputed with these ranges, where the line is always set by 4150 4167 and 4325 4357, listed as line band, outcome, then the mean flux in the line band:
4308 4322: 1.1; 17.7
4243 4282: 3.2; 17.8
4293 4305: 2.9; 14.6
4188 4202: 0.8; 18.4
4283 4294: 1.5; 16.7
